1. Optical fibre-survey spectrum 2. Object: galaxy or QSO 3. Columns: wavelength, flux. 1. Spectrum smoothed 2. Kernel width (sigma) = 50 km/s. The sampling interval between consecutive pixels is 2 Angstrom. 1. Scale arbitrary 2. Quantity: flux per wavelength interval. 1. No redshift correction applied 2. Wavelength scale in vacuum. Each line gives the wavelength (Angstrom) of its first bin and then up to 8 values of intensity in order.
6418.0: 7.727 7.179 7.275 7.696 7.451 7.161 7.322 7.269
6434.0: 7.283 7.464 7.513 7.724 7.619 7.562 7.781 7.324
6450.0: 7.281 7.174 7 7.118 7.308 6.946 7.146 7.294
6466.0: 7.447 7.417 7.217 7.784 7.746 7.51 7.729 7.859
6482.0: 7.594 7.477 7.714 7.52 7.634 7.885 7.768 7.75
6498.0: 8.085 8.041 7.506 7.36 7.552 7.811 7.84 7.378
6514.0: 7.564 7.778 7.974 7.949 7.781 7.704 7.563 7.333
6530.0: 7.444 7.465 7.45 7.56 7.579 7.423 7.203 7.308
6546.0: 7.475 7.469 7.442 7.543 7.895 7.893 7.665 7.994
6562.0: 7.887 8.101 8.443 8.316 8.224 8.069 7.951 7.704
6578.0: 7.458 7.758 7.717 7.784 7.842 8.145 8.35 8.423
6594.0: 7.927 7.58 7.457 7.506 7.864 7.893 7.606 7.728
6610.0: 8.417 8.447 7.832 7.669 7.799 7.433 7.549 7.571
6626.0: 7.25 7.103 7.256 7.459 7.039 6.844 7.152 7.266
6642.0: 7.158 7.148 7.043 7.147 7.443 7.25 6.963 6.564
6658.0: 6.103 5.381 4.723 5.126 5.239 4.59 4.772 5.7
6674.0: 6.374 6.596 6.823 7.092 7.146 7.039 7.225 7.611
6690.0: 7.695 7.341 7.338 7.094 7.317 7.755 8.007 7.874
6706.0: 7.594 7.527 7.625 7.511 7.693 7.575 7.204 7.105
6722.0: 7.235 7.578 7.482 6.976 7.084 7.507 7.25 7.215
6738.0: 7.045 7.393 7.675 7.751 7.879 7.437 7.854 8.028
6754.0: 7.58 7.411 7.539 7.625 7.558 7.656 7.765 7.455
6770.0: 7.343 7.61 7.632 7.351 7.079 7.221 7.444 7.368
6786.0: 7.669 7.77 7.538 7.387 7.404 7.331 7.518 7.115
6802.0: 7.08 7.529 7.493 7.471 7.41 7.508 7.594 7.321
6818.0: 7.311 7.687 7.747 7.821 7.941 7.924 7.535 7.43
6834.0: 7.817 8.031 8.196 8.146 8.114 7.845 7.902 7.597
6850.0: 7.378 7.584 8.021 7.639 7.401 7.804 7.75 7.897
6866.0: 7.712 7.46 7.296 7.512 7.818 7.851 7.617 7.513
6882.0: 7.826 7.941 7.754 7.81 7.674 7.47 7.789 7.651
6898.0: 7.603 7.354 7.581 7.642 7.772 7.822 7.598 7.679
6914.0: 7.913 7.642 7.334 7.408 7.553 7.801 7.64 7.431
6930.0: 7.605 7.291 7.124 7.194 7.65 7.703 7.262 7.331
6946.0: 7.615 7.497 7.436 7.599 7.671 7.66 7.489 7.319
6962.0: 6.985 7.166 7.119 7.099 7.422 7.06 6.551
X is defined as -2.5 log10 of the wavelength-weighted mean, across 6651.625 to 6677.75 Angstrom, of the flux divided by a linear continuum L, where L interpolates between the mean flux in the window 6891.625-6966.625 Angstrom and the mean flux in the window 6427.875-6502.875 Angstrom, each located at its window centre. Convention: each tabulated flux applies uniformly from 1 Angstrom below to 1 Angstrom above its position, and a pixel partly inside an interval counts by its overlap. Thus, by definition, 0.28 mag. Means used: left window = 7.5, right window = 7.51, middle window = 5.79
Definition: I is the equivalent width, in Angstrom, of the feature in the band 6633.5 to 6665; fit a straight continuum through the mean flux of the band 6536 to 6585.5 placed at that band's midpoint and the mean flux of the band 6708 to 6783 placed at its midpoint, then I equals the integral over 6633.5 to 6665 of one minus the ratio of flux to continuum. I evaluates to 4.1 Angstrom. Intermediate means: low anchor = 7.76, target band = 6.64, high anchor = 7.47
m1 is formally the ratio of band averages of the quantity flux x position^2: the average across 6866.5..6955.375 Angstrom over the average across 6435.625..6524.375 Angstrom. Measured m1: 1.1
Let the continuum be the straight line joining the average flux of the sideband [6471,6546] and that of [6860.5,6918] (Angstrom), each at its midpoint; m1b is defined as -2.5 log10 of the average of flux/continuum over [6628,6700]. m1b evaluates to 0.14 mag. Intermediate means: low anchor 7.64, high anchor 7.67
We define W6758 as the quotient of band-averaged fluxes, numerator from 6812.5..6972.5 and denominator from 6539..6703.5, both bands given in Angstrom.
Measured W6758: 1.0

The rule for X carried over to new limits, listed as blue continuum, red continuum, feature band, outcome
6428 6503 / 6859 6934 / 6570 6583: -0.039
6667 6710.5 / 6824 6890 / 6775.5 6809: 0.009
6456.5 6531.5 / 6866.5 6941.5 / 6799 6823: 0.024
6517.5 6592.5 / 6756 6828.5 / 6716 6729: 0.043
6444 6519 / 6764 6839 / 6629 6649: 0.058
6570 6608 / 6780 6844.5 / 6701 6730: 0.032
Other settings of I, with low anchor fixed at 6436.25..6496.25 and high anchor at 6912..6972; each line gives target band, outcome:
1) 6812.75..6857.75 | -1.76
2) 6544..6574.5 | -1.59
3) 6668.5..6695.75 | 2.47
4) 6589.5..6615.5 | -1.51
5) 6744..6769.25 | -0.63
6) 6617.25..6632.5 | 0.11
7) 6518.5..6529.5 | -0.27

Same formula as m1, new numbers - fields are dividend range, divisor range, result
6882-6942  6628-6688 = 1.25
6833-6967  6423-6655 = 1.12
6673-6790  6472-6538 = 1.04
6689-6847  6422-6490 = 1.11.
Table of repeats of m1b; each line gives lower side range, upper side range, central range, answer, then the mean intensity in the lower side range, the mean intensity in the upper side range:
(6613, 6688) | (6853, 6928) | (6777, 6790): -0.03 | 6.76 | 7.66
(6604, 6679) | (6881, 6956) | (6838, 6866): -0.05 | 6.87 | 7.59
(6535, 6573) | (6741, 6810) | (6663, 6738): 0.08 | 7.76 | 7.52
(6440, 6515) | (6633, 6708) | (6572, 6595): -0.12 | 7.54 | 6.78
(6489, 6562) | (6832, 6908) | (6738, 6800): 0.02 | 7.64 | 7.72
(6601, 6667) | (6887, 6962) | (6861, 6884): -0.03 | 7.11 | 7.55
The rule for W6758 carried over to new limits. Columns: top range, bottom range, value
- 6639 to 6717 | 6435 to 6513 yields 0.91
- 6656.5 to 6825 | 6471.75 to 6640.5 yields 0.94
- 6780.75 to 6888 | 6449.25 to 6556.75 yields 1.01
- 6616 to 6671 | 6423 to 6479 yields 0.90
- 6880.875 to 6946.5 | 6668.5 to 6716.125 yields 1.06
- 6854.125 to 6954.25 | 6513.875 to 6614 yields 0.98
